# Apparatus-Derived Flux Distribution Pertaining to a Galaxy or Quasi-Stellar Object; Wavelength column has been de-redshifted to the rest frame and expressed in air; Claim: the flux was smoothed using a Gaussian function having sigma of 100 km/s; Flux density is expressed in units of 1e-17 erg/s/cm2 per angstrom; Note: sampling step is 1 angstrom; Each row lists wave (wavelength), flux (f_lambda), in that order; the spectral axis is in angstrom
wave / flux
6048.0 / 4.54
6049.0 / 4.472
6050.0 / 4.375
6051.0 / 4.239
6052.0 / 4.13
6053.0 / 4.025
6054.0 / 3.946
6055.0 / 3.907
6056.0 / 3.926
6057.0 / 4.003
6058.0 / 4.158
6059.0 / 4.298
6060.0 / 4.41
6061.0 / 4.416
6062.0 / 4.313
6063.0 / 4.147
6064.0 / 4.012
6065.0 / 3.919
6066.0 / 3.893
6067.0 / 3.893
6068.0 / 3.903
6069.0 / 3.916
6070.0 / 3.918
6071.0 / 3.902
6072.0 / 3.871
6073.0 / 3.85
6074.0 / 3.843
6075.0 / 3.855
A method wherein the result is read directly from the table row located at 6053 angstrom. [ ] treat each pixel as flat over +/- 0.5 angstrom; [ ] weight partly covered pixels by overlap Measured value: 4.025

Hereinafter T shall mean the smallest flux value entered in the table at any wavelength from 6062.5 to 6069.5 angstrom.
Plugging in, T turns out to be 3.893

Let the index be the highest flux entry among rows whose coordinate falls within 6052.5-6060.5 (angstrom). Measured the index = 4.41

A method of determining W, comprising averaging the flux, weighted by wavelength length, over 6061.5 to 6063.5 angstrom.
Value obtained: 4.23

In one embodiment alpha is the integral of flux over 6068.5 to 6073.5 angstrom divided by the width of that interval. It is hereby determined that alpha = 3.89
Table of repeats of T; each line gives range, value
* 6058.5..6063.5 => 4.147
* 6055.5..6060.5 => 3.926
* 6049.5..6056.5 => 3.907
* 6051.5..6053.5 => 4.025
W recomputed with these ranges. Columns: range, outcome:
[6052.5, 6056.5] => 3.95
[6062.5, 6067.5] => 3.97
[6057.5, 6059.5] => 4.23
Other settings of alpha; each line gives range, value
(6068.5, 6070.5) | 3.92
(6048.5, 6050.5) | 4.42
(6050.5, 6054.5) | 4.08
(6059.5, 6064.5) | 4.26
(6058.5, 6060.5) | 4.35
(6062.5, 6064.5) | 4.08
